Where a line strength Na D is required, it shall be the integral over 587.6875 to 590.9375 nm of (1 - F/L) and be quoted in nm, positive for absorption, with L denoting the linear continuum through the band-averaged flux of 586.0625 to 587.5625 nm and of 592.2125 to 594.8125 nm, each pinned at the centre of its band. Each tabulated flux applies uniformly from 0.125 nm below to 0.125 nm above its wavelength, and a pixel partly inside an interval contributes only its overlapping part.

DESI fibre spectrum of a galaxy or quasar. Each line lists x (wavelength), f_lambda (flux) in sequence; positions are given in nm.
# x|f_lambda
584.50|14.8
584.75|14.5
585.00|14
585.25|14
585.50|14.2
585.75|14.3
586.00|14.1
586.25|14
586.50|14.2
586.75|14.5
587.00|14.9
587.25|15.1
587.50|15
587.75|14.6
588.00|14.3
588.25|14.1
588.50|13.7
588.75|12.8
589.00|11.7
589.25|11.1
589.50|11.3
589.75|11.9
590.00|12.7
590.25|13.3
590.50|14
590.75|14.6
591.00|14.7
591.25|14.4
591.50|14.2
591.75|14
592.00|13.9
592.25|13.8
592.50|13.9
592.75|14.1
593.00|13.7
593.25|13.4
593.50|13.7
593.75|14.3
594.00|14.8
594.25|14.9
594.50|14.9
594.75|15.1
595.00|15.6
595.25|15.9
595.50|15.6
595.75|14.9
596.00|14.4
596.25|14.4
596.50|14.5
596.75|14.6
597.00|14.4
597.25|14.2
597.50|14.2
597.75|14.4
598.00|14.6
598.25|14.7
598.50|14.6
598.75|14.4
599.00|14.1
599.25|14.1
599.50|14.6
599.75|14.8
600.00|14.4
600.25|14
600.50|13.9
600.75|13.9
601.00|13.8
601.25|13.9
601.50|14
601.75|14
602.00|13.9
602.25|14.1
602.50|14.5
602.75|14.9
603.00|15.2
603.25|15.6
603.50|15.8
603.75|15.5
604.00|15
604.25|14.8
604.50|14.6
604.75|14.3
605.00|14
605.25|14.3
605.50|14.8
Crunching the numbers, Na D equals 0.31 nm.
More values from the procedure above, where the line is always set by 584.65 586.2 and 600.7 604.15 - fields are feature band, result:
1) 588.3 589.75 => 0.21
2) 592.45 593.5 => 0.04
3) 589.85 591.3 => 0.04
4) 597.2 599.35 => 0.02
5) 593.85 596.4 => -0.11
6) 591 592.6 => 0.03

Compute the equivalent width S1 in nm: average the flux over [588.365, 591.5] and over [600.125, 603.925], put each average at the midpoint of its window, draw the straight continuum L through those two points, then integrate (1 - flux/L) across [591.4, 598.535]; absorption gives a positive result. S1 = -0.43 nm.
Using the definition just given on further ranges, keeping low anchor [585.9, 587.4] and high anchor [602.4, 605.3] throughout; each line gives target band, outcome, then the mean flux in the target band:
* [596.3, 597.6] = 0.03 nm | 14.4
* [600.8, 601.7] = 0.06 nm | 13.9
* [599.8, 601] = 0.06 nm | 14.1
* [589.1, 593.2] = 0.32 nm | 13.5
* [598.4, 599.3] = 0.03 nm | 14.3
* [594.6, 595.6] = -0.06 nm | 15.5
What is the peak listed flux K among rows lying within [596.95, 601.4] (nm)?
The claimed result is 14.8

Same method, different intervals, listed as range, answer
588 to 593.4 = 14.7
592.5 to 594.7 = 14.9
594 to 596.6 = 15.9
